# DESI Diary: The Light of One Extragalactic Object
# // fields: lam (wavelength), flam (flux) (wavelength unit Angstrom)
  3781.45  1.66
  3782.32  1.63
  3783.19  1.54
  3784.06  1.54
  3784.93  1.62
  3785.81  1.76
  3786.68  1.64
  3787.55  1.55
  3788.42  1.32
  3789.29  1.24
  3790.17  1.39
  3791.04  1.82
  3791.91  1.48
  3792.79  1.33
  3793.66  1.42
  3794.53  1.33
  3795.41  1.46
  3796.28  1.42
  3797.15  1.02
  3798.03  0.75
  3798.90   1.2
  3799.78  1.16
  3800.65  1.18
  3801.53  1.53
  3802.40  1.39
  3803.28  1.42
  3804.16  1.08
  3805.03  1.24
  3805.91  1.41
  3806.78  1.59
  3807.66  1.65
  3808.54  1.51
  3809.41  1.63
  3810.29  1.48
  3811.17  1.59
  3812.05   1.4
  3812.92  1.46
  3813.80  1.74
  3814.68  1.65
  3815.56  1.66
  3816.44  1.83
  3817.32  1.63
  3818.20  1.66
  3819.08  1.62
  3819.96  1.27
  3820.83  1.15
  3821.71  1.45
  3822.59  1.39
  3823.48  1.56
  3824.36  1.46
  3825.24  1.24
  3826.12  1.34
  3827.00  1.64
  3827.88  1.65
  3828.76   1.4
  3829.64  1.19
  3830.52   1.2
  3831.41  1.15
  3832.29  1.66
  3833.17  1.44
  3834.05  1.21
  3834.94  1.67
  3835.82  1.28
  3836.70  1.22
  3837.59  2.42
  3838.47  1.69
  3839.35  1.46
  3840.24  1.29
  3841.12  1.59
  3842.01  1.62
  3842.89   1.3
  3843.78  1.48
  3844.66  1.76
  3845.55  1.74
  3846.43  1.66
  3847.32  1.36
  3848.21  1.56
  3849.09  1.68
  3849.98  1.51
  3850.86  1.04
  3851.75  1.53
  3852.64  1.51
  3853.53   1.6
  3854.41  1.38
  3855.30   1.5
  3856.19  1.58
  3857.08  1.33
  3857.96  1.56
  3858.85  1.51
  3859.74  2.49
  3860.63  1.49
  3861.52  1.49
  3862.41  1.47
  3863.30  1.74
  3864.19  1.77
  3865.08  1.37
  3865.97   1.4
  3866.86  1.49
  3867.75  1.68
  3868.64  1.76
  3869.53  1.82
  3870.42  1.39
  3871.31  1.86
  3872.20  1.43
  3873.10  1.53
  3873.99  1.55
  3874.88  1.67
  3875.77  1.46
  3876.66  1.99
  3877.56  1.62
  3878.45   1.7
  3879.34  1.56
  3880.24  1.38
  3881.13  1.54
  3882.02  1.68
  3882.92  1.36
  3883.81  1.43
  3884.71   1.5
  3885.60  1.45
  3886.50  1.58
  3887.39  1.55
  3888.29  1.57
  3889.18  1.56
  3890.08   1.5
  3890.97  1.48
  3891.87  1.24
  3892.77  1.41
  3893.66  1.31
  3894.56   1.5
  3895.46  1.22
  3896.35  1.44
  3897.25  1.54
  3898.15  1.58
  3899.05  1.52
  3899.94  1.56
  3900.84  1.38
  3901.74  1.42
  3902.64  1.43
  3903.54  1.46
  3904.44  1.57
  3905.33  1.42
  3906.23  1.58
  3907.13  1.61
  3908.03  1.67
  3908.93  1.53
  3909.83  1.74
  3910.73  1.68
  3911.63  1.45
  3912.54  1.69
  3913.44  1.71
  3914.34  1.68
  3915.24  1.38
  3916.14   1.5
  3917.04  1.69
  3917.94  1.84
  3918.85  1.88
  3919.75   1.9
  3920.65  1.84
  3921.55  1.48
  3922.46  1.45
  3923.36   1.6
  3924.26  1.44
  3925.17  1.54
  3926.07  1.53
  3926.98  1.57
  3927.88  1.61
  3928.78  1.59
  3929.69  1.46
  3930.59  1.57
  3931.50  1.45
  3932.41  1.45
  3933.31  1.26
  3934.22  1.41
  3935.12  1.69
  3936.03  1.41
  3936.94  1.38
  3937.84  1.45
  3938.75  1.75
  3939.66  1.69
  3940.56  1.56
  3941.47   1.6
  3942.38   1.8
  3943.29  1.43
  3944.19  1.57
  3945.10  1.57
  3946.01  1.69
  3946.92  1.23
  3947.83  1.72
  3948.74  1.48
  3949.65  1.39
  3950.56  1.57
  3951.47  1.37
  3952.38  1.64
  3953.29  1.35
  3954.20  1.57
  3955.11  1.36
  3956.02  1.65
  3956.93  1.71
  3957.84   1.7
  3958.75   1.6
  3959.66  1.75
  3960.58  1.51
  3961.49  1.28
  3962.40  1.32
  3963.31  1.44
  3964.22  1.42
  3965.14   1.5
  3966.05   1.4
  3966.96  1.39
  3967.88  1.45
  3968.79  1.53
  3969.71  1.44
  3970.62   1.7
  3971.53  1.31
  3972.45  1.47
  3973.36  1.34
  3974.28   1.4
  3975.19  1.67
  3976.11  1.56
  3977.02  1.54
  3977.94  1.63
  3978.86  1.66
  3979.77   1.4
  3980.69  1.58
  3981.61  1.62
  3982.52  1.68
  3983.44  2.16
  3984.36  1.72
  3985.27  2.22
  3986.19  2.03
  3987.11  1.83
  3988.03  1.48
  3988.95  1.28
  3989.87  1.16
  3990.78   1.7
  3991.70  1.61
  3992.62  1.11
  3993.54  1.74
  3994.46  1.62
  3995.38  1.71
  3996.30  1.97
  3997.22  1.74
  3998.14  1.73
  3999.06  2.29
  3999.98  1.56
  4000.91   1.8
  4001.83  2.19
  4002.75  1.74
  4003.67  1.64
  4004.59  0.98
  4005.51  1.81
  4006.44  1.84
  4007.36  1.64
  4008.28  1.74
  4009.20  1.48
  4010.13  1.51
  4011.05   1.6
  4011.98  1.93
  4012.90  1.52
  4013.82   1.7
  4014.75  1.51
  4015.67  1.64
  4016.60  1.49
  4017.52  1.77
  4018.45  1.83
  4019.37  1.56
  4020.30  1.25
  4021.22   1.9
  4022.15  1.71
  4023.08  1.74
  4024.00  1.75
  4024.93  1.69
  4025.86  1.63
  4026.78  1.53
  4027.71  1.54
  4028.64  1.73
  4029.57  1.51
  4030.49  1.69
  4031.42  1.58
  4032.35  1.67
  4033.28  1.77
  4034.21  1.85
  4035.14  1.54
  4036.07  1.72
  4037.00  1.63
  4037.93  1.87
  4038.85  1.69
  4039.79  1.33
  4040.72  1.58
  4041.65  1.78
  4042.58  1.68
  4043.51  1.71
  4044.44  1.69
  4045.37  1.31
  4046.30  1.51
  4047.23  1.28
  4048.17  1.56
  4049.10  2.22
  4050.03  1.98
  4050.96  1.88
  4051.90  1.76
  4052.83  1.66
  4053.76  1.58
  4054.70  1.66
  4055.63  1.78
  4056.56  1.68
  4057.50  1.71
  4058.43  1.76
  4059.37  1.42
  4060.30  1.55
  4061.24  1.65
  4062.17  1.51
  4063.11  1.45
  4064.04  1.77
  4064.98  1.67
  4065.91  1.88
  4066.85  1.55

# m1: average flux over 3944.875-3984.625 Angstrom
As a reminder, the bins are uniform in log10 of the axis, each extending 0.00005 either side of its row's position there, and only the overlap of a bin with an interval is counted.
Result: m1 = 1.53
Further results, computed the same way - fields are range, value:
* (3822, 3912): 1.52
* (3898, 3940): 1.56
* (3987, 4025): 1.65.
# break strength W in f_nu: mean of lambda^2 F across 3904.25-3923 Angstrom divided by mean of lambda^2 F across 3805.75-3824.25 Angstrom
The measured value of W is 1.12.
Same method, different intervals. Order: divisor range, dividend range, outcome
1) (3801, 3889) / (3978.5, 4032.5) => 1.19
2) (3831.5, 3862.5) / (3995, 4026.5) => 1.19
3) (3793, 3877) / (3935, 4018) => 1.15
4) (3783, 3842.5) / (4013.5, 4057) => 1.28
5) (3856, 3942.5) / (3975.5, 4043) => 1.13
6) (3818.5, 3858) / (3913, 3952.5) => 1.11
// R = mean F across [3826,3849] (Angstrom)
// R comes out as 1.5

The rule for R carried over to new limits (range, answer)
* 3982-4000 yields 1.72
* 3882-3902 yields 1.46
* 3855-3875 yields 1.6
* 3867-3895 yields 1.55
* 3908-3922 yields 1.67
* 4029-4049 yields 1.63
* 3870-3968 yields 1.54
